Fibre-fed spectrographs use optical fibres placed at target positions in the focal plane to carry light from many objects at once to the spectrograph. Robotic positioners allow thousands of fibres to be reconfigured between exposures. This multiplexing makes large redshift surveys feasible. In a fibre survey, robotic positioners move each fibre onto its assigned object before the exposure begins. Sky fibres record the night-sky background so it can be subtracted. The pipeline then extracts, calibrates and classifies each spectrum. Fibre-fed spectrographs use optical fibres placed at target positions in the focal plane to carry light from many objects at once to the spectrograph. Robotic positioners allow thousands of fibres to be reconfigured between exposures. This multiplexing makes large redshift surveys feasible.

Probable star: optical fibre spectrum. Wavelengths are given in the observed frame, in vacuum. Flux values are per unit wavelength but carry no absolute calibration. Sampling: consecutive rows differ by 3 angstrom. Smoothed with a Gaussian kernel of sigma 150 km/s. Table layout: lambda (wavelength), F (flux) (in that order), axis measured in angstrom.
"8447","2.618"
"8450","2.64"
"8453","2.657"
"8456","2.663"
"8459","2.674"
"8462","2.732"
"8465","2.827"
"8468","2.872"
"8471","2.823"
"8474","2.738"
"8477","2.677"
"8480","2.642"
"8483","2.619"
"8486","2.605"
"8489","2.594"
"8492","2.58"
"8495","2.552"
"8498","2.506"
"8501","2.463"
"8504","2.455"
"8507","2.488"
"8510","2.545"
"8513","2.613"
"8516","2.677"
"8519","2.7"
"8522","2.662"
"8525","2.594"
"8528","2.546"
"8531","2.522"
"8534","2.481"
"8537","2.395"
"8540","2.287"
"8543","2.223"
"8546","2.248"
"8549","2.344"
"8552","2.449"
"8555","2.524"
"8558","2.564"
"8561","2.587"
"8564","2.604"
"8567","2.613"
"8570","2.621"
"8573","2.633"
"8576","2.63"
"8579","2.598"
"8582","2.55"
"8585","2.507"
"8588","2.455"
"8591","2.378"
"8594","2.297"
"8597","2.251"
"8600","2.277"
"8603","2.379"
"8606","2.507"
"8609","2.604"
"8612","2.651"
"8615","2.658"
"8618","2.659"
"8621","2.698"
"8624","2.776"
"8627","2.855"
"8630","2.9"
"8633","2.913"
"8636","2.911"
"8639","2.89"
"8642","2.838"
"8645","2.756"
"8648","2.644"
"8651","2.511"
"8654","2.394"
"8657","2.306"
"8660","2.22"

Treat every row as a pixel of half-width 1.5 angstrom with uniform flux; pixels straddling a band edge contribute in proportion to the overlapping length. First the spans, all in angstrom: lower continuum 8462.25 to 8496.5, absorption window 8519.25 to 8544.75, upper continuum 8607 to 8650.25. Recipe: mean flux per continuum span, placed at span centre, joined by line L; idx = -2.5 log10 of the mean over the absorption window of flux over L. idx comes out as 0.10 mag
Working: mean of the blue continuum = 2.69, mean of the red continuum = 2.76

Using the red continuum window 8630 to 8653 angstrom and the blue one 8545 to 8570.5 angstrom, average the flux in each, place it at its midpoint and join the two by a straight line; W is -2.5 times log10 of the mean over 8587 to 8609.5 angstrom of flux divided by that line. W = 0.111 mag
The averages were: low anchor 2.51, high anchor 2.78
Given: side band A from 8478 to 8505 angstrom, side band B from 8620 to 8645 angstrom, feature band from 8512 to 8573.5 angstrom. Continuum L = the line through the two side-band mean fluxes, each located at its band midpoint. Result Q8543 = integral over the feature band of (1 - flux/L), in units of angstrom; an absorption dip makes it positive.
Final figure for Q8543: 3.4 angstrom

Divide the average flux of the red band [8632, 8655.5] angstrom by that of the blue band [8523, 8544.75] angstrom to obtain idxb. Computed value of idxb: 1.1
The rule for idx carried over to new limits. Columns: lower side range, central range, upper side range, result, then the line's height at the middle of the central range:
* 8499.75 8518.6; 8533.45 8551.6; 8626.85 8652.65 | 0.125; 2.61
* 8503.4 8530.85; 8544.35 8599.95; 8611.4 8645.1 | 0.086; 2.69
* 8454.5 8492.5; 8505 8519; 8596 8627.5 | 0.031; 2.66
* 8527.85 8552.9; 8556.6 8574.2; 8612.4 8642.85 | -0.044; 2.5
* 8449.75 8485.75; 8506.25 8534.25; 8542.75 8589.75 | 0.008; 2.61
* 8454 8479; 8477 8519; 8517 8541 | 0.027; 2.64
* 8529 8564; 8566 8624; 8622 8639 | 0.063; 2.68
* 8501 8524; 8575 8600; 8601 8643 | 0.100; 2.68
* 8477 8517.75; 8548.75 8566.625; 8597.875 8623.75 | 0.014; 2.56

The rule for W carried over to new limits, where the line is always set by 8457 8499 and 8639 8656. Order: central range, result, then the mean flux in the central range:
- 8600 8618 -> 0.04 mag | 2.54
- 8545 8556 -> 0.12 mag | 2.39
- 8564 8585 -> 0.02 mag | 2.6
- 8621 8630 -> -0.07 mag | 2.81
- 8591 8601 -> 0.16 mag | 2.29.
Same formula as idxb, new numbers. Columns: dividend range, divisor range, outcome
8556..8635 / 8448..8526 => 0.98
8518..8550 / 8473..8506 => 0.95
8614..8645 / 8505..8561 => 1.13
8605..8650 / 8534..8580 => 1.11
